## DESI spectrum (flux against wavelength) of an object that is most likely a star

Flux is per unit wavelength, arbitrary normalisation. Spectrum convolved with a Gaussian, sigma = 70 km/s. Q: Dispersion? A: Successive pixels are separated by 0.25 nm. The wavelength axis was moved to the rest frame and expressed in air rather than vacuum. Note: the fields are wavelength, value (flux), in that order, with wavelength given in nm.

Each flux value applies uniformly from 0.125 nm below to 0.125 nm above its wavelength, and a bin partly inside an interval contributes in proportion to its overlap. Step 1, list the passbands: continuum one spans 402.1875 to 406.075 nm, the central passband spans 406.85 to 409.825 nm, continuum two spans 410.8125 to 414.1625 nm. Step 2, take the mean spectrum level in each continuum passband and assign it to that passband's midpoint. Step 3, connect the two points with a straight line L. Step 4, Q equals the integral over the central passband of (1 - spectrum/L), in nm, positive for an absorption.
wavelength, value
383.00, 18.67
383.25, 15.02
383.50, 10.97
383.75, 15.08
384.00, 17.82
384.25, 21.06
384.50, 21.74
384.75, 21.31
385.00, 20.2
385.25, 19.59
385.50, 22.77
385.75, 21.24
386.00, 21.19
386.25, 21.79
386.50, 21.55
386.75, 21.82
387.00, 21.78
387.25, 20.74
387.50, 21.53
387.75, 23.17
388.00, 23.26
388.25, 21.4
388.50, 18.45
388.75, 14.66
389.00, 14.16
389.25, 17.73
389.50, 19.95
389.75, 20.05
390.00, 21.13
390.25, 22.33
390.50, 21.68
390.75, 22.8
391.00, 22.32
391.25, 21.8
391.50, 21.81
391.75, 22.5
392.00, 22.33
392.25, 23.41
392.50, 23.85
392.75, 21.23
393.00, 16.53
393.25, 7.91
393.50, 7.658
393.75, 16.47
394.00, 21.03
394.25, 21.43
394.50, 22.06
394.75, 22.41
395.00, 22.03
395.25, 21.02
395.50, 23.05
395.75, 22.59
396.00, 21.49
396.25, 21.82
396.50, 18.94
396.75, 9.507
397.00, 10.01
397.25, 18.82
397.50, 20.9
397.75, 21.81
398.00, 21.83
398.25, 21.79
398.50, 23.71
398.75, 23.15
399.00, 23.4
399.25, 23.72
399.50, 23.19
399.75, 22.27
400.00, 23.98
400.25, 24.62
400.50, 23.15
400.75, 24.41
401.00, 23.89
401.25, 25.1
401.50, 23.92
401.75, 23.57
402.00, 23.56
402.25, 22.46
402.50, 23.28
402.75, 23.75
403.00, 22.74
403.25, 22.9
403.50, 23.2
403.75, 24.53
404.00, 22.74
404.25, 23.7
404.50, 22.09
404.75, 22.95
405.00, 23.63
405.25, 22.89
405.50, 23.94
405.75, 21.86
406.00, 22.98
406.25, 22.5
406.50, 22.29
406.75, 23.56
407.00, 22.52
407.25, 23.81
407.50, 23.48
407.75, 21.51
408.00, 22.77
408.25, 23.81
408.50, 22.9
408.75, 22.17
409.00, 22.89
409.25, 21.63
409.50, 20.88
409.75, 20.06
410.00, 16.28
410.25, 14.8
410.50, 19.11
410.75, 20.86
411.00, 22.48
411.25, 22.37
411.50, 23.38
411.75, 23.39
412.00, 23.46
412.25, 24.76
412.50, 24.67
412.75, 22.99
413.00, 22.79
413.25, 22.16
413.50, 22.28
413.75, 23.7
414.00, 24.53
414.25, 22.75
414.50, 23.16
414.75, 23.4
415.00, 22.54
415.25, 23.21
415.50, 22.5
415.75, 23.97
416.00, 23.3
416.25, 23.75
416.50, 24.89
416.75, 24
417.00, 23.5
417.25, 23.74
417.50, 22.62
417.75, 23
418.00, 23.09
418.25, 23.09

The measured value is 0.10 nm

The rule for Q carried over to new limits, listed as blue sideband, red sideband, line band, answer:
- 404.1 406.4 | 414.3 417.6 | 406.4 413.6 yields 0.337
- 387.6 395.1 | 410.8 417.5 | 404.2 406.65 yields -0.094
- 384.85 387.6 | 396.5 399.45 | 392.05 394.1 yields 0.310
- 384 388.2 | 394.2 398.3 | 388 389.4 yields 0.214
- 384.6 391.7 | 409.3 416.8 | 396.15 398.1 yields 0.322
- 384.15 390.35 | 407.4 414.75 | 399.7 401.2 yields -0.169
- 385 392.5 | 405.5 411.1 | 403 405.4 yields -0.184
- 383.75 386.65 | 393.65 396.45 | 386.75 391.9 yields 0.069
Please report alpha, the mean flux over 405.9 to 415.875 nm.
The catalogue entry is 22.4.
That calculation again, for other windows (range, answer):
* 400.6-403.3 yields 23.6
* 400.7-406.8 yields 23.3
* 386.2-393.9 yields 19.9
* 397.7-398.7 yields 22.4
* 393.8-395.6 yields 21.6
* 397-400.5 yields 22.1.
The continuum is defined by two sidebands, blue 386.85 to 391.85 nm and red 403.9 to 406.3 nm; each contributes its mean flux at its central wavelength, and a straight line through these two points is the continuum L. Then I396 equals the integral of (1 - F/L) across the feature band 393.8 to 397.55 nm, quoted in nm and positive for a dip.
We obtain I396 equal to 0.32 nm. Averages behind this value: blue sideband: 20.7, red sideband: 22.9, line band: 19.7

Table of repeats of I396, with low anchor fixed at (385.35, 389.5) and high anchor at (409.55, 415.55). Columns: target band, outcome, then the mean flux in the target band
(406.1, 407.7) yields -0.089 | 23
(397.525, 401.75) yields -0.409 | 23.3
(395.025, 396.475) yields -0.055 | 21.8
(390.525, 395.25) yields 0.172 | 20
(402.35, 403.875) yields -0.134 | 23.4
